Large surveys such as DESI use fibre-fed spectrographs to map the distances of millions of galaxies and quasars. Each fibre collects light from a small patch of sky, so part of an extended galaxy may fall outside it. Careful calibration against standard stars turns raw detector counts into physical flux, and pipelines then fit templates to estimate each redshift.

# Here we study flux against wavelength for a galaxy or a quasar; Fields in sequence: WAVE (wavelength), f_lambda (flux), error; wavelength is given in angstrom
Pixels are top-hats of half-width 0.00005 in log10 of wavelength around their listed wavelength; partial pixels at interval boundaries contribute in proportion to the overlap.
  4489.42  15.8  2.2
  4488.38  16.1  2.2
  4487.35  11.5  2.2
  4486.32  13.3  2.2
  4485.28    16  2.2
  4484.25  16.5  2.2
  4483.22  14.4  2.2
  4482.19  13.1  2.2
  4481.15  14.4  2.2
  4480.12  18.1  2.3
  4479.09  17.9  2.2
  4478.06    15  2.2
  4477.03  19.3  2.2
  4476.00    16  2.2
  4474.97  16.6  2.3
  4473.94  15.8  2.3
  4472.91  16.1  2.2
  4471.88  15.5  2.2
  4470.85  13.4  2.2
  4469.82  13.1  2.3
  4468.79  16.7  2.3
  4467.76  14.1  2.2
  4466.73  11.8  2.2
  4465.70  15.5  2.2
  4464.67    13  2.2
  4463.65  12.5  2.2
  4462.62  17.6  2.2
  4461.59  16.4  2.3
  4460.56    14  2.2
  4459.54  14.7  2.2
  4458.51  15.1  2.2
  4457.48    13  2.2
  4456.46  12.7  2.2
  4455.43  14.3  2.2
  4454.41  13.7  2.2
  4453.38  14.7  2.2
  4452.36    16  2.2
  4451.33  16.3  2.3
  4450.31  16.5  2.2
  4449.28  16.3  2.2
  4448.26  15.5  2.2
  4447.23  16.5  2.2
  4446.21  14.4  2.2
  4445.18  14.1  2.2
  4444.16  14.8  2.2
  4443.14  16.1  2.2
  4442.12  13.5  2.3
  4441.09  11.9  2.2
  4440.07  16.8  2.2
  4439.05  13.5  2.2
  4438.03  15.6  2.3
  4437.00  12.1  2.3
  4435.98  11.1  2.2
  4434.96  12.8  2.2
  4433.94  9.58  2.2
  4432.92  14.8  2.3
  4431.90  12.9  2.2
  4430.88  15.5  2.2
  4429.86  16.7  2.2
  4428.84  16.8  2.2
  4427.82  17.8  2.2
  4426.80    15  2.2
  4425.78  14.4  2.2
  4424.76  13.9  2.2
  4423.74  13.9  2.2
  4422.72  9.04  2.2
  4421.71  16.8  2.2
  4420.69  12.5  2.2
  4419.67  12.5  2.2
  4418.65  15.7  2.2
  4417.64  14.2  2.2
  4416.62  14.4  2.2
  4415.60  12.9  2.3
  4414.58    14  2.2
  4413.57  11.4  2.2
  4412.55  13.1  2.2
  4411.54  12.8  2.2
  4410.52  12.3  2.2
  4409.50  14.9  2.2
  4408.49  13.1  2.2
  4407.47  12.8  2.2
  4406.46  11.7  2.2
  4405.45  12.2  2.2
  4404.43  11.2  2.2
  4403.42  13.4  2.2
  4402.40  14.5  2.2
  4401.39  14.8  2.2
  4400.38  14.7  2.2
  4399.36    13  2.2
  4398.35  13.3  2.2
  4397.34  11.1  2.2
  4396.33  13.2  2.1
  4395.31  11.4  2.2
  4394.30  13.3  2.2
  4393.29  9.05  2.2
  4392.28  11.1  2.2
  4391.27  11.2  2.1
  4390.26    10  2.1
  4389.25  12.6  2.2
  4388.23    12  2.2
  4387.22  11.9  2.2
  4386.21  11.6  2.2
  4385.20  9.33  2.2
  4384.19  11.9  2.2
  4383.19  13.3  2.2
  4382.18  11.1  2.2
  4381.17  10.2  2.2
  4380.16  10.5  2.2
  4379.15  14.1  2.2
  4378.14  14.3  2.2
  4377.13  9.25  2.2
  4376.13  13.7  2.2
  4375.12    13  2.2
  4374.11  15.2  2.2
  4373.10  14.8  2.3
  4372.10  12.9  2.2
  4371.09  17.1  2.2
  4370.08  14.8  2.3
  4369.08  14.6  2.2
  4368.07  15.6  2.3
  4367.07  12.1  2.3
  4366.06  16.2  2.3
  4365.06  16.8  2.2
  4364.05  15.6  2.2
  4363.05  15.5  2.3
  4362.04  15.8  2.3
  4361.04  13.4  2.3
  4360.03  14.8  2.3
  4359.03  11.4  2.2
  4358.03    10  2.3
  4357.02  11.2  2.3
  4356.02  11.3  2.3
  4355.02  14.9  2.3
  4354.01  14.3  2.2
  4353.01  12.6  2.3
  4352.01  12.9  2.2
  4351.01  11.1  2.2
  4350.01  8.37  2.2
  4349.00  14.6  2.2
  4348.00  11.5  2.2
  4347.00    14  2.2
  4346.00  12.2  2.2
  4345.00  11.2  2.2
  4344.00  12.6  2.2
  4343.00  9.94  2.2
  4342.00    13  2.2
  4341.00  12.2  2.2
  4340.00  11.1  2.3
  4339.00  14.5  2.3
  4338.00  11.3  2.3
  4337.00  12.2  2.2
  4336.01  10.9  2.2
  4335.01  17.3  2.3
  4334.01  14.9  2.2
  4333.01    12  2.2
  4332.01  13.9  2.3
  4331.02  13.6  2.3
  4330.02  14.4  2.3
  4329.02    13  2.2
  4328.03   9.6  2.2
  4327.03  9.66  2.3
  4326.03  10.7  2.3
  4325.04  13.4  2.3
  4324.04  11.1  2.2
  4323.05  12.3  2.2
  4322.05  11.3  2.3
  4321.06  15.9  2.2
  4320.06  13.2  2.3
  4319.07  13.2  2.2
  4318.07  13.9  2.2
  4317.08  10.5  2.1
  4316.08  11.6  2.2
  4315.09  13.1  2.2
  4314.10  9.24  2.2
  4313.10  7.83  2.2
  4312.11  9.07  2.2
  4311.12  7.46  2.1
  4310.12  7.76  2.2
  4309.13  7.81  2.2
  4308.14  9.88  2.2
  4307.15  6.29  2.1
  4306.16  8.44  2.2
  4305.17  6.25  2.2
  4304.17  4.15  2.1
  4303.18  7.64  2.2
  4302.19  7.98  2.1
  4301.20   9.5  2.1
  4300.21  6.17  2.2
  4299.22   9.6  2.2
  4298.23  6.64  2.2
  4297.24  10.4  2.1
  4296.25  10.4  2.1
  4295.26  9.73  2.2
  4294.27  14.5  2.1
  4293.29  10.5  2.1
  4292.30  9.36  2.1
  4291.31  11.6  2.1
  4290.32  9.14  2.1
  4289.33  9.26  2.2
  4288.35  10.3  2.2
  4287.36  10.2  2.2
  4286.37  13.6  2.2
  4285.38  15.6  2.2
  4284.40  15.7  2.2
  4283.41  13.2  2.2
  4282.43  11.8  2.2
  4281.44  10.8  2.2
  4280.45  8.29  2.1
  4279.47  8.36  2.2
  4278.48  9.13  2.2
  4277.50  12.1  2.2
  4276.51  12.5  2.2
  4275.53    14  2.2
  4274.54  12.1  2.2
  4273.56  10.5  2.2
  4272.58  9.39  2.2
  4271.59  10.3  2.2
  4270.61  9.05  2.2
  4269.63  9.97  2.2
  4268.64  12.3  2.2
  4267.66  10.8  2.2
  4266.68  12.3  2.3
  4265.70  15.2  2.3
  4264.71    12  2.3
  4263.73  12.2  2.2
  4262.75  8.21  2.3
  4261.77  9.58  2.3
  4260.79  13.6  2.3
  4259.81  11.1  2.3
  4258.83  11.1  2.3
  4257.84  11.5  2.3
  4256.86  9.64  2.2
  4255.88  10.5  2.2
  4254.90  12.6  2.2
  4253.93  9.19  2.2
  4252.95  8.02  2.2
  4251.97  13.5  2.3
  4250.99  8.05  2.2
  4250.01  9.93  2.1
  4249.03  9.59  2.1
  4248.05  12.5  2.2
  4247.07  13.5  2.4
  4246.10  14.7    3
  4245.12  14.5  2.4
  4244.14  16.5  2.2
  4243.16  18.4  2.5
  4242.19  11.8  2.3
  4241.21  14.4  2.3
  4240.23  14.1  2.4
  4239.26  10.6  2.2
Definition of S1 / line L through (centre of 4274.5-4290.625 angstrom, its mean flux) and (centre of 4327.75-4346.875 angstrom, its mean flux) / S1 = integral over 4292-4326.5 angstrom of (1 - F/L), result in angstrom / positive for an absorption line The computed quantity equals 6.3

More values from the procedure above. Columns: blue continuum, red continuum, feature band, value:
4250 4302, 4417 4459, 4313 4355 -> -0.9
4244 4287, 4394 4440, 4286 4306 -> 4.4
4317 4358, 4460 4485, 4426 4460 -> 0.2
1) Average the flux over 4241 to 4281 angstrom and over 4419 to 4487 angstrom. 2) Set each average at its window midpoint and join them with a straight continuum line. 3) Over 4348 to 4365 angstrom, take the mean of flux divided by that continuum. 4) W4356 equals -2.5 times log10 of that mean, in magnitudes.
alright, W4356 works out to 0.01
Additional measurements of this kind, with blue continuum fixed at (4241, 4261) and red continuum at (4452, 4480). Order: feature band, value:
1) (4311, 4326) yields 0.12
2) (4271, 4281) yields 0.17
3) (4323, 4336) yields 0.04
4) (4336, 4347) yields 0.11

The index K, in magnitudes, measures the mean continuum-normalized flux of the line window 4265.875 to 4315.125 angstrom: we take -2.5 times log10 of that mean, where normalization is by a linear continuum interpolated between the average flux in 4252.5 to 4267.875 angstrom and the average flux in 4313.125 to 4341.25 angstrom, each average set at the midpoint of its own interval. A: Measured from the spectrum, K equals 0.16 mag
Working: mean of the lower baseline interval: 11.1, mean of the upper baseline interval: 12.4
